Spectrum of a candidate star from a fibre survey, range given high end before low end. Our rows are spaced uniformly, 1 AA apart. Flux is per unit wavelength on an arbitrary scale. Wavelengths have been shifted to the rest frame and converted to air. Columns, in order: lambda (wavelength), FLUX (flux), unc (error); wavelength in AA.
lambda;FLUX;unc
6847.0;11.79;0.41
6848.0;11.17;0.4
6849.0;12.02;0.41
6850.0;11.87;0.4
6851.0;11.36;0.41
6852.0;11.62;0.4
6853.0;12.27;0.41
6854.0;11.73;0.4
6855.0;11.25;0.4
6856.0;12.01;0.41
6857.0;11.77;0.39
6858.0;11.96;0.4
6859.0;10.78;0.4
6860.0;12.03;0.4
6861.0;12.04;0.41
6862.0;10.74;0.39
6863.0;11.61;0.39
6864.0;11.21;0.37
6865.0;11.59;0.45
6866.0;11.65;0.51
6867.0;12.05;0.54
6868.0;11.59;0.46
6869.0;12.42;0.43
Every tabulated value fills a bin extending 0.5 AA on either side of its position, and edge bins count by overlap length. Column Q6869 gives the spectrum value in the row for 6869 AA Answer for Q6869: 12.42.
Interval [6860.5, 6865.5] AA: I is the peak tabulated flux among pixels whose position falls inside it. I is 12.04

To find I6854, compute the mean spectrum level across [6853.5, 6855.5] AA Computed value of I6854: 11.5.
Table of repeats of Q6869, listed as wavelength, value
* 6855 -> 11.25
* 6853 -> 12.27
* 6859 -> 10.78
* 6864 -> 11.21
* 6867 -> 12.05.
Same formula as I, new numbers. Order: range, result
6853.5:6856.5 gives 12.01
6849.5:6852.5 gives 11.87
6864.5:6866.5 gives 11.65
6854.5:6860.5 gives 12.03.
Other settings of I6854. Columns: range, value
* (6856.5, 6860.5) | 11.6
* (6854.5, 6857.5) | 11.7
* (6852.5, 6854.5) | 12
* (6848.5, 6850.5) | 11.9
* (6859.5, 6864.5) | 11.5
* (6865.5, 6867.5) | 11.9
